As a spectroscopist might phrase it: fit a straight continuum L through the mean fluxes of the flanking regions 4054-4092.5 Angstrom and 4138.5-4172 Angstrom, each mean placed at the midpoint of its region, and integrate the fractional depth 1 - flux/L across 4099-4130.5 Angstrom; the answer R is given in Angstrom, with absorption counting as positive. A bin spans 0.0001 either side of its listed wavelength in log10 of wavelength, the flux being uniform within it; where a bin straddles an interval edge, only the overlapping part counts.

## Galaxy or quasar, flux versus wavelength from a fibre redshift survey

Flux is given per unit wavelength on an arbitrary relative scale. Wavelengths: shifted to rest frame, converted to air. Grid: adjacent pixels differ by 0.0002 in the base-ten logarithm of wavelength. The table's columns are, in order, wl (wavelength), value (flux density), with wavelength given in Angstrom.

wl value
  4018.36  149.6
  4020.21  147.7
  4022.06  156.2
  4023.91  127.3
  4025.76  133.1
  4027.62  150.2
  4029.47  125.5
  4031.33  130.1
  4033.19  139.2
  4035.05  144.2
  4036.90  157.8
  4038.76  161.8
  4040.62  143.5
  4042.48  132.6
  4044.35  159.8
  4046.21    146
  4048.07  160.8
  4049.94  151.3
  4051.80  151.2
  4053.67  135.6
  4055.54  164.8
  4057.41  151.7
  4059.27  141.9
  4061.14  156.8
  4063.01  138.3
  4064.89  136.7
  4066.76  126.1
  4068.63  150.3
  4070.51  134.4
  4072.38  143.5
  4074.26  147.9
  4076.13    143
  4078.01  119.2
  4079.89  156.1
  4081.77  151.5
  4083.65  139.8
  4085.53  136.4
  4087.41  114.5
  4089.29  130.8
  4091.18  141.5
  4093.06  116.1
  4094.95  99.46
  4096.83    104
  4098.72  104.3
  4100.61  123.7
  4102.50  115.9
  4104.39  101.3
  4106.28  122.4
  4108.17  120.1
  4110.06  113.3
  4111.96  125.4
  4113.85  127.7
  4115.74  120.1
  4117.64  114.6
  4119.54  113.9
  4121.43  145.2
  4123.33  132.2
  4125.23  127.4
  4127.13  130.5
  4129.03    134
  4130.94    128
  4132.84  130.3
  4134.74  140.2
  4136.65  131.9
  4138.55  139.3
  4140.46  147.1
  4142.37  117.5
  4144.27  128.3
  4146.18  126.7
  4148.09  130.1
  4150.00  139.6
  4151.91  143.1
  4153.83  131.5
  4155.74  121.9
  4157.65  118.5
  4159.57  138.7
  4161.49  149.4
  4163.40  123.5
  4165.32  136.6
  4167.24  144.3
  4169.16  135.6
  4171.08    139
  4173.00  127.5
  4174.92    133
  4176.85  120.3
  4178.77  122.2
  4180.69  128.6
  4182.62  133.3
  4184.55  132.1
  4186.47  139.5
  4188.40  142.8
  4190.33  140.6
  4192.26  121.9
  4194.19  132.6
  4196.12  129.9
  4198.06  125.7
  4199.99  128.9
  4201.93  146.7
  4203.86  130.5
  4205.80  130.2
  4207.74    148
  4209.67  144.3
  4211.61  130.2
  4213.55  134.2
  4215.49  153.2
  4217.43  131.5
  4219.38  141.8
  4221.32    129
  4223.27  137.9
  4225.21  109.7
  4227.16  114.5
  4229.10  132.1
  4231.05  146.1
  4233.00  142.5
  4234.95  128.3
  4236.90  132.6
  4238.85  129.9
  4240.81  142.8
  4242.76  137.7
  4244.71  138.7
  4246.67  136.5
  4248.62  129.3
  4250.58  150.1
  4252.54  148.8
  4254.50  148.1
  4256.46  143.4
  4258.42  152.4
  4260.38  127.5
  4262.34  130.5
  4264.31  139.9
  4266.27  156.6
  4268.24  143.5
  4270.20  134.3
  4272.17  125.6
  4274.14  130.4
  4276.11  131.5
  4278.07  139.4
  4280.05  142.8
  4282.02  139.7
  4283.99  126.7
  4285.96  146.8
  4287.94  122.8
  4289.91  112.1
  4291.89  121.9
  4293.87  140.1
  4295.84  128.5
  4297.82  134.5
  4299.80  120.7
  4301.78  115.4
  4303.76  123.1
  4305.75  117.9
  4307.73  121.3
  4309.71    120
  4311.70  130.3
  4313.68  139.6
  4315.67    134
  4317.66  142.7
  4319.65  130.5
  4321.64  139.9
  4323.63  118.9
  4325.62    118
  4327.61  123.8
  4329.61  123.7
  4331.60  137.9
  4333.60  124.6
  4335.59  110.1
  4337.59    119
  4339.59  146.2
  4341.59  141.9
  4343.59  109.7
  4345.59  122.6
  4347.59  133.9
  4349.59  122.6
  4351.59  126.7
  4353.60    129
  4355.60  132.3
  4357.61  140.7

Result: 3.3 Angstrom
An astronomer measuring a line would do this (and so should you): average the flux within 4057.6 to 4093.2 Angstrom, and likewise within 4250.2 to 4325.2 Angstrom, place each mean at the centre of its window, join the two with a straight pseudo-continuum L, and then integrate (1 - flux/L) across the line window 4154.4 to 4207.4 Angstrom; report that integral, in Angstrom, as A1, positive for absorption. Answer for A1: 1.38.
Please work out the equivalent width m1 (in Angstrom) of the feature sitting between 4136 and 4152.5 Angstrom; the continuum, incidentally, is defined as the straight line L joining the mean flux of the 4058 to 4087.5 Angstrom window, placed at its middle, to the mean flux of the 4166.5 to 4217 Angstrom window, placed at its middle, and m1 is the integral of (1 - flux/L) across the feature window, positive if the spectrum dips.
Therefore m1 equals 0.4 Angstrom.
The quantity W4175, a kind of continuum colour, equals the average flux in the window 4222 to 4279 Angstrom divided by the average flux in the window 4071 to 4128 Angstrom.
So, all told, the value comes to 1.08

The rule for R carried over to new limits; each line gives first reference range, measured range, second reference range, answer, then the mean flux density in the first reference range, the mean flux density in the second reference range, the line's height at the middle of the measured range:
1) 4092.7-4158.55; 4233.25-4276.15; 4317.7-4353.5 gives -4.14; 125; 127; 126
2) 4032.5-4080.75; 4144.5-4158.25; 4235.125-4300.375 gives 1.07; 146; 136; 141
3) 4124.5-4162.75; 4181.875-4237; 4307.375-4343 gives -1.21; 133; 129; 131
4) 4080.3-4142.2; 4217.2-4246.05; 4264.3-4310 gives -0.89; 126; 131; 129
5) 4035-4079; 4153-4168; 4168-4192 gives 0.20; 146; 133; 135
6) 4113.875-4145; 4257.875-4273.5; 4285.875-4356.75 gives -1.26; 130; 127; 128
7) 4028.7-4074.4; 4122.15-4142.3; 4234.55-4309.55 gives 1.08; 145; 134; 141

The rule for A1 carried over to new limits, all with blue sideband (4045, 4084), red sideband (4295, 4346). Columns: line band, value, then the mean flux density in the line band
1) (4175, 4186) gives 0.69 Angstrom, 128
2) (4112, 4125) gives 1.44 Angstrom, 126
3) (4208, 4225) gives -0.33 Angstrom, 137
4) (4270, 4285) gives -0.46 Angstrom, 134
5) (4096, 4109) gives 2.68 Angstrom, 113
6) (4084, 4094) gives 1.04 Angstrom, 129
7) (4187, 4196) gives 0.12 Angstrom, 134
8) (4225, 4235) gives 0.22 Angstrom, 130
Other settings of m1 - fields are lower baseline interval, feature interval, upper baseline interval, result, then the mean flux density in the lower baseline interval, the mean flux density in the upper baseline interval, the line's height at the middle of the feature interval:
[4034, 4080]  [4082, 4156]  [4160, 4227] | 7.46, 146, 134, 140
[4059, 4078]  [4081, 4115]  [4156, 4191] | 4.24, 141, 133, 139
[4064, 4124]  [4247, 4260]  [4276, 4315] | -1.59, 127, 129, 128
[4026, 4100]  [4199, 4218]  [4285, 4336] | -0.83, 139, 127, 132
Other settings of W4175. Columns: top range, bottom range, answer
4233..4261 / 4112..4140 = 1.07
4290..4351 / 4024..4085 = 0.88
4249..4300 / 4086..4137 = 1.11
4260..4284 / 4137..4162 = 1.03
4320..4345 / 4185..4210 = 0.93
